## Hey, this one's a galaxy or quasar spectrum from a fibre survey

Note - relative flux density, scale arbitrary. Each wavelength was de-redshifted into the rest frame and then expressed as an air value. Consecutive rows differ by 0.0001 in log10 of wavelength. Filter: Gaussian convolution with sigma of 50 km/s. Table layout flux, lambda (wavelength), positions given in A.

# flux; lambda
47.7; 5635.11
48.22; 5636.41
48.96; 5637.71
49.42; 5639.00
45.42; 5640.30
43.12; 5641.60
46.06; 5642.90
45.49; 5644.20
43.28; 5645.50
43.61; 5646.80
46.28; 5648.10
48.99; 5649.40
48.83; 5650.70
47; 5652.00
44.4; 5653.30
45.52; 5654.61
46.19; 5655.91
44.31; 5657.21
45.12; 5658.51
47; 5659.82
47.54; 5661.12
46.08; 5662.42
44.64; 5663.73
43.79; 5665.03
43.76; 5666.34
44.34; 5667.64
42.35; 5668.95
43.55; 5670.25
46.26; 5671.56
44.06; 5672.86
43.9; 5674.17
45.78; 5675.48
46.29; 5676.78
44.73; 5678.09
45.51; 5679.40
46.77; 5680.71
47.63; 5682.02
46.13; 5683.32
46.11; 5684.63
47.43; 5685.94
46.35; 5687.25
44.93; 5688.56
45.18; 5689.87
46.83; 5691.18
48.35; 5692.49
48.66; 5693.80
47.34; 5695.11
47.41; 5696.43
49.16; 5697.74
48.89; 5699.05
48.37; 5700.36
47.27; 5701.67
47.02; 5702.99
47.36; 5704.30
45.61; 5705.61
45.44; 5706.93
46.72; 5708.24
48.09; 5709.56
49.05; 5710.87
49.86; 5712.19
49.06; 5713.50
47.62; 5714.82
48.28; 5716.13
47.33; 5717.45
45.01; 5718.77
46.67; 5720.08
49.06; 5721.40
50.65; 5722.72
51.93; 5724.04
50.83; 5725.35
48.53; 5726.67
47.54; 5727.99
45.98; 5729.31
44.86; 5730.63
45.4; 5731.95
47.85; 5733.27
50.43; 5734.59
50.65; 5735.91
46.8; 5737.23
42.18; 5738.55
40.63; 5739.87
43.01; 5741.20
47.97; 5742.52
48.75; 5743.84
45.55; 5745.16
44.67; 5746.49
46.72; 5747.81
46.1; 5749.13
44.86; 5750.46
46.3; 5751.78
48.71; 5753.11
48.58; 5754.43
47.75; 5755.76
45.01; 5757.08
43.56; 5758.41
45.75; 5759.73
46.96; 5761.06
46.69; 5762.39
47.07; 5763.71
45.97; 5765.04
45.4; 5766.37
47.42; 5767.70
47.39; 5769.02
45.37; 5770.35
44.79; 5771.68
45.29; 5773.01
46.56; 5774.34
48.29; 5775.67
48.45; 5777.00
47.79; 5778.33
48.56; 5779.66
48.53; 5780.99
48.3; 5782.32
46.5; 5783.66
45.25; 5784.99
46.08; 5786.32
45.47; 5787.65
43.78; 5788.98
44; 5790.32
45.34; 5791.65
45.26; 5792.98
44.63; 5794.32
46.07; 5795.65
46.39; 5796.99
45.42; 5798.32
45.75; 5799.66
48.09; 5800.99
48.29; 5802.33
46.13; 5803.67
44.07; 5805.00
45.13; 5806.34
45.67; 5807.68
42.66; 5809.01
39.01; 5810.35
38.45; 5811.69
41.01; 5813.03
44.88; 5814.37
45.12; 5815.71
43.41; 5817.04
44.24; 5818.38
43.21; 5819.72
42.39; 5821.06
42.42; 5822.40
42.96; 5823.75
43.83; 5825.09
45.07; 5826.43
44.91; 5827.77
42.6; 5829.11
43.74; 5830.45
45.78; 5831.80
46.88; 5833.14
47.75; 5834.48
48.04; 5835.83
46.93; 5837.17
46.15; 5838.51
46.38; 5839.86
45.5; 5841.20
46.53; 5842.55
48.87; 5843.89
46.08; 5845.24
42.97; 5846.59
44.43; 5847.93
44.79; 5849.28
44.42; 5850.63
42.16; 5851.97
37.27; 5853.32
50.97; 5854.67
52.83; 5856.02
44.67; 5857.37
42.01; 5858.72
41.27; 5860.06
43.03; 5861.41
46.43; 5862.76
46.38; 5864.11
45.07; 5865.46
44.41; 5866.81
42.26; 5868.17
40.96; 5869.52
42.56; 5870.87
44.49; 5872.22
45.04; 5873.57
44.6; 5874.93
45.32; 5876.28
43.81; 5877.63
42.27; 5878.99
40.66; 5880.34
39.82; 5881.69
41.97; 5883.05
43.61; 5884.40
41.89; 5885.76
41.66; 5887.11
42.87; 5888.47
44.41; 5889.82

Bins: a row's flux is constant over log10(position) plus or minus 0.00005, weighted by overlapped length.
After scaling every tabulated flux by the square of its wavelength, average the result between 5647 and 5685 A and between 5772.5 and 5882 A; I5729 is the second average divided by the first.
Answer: 1.04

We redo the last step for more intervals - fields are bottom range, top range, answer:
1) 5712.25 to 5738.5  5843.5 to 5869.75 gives 0.97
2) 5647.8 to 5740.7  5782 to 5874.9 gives 1.00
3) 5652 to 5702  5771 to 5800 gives 1.04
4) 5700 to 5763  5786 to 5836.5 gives 0.97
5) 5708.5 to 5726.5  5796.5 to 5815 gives 0.94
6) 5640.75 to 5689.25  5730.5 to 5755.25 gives 1.05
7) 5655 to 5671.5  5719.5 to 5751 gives 1.07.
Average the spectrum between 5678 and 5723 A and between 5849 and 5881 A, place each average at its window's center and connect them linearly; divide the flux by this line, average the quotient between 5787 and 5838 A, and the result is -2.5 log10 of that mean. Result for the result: 0.01 mag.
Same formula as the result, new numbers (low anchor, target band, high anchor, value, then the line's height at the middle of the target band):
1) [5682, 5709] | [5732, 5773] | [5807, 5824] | -0.03 mag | 45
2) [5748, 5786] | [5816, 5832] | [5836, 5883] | 0.04 mag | 45.3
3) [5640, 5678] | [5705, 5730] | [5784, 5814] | -0.07 mag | 45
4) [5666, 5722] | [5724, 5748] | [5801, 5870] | -0.02 mag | 46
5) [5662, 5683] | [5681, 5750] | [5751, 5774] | -0.04 mag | 45.6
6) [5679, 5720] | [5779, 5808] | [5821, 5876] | -0.01 mag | 45.7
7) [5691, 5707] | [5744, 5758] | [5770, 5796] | 0.01 mag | 46.8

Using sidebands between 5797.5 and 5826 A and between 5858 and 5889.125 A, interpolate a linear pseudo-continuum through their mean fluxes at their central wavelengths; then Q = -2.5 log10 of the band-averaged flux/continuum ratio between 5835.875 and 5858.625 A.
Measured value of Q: -0.05 mag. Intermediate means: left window 43.9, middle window 45.7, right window 43.2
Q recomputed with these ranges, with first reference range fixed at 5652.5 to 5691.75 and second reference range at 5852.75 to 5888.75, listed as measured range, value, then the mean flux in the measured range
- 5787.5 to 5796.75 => -0.01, 45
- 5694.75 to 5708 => -0.05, 47.4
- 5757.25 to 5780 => -0.05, 46.5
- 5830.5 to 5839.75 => -0.06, 46.7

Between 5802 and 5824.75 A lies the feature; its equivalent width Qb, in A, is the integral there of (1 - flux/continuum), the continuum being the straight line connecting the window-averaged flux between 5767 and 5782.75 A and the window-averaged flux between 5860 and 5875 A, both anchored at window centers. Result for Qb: 1.2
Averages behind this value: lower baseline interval 47.2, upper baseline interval 43.9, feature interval 43.4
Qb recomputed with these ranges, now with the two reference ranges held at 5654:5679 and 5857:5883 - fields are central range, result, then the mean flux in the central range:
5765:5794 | -1.5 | 46.3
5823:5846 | -1.1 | 45.7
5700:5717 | -1.1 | 47.7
